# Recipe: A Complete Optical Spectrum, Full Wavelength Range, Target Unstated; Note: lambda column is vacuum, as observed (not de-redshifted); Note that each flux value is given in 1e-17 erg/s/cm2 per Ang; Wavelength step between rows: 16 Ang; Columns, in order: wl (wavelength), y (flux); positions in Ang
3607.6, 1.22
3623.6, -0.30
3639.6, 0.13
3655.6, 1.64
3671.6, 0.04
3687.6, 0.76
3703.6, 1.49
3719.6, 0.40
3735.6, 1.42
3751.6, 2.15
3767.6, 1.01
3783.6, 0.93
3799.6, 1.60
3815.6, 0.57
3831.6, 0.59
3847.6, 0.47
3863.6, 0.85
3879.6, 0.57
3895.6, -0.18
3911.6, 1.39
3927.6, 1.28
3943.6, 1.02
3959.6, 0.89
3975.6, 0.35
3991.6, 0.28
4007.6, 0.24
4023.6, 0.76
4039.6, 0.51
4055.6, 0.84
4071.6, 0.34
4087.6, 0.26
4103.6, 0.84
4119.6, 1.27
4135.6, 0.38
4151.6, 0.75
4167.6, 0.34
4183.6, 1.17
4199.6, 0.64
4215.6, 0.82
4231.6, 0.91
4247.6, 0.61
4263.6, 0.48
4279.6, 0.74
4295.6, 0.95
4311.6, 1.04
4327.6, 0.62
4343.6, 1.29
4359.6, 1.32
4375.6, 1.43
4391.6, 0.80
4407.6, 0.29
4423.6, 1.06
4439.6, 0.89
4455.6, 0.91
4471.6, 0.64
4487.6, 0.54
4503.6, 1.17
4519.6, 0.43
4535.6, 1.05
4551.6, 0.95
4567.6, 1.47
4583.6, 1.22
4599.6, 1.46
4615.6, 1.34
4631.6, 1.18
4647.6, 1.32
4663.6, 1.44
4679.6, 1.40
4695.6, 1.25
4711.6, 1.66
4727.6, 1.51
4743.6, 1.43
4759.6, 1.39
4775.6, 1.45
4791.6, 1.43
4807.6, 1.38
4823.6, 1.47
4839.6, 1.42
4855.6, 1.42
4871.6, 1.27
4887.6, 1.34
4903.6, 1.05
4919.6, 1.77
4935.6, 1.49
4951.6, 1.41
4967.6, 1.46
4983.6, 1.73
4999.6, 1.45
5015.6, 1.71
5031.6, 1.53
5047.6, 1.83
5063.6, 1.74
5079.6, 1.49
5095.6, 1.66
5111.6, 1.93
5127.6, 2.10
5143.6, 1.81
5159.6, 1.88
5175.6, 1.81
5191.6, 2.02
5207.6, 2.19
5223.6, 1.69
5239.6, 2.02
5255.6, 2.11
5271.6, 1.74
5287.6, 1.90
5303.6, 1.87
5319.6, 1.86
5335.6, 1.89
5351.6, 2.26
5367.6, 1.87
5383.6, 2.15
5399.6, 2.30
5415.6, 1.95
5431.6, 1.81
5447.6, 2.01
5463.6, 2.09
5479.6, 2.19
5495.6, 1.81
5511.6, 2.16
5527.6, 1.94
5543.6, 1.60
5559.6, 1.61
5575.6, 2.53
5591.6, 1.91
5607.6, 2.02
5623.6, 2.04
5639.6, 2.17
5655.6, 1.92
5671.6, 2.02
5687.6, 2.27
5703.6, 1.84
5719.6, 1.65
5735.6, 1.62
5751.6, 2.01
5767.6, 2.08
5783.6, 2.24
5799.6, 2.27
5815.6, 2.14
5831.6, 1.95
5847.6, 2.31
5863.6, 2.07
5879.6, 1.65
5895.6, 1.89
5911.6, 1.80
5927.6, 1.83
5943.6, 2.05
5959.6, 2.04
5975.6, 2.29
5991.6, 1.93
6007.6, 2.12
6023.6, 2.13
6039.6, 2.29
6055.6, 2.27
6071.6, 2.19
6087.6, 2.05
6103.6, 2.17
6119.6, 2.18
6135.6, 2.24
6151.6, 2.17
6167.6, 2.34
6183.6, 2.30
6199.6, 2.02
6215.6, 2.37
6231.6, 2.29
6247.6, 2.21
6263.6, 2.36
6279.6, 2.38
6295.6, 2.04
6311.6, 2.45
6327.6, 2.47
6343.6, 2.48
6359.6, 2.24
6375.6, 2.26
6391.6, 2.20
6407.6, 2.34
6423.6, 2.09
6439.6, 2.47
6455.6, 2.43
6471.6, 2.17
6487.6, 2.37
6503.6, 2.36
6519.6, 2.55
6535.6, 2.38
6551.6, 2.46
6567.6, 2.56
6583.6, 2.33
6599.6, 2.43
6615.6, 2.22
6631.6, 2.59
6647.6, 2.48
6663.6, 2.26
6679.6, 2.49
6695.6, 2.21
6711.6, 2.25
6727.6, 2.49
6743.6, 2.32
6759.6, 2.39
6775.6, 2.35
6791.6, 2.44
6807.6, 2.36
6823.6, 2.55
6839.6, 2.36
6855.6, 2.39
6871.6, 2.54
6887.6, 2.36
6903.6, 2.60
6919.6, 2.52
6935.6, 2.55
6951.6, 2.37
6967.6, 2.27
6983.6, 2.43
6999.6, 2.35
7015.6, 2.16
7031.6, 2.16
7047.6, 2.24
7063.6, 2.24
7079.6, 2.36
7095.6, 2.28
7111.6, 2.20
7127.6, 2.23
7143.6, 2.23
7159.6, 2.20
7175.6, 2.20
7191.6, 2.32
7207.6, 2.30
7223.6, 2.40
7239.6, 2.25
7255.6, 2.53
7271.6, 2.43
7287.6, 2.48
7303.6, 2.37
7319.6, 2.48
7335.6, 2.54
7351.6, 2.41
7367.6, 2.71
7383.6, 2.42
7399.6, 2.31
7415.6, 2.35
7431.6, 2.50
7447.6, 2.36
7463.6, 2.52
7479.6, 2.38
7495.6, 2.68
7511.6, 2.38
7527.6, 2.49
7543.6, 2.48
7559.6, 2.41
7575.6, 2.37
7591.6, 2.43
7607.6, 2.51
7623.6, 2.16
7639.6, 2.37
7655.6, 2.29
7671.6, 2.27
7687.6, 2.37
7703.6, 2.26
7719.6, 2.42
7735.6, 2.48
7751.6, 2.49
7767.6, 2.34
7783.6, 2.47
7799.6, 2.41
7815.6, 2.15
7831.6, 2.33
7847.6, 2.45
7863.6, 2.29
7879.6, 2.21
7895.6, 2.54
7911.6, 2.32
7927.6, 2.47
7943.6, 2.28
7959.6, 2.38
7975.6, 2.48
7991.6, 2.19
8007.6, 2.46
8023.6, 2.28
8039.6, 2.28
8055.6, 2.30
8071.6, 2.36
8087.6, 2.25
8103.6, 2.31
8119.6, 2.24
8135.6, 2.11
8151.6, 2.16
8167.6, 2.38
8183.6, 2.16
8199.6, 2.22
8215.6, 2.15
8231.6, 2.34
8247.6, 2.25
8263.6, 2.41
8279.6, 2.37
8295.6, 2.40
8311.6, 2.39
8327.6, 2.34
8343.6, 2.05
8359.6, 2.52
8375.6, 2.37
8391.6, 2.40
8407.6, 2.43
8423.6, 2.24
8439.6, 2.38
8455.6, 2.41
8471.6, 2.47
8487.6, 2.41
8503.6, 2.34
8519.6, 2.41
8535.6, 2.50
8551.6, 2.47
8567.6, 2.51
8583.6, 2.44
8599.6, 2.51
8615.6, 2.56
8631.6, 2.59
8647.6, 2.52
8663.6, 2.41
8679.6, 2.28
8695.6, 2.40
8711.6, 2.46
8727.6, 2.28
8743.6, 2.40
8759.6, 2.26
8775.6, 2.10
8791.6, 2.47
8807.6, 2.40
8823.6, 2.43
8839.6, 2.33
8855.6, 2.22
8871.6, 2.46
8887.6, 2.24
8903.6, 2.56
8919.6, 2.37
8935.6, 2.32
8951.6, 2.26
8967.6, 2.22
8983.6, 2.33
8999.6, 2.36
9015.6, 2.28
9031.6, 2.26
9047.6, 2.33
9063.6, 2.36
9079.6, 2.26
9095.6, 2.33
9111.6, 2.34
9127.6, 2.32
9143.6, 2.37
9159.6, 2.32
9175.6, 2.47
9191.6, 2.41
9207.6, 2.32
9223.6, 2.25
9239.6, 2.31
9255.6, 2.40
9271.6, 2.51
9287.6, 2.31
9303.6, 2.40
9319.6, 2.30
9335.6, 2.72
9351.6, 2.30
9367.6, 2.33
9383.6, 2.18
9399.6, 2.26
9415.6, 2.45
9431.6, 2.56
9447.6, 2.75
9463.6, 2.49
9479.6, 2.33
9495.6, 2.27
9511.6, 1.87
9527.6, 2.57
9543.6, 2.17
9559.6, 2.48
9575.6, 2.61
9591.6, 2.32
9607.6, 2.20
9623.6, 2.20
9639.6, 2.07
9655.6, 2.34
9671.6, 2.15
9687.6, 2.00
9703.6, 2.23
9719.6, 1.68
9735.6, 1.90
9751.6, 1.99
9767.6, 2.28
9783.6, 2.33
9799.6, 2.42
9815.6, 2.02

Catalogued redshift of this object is 0.14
